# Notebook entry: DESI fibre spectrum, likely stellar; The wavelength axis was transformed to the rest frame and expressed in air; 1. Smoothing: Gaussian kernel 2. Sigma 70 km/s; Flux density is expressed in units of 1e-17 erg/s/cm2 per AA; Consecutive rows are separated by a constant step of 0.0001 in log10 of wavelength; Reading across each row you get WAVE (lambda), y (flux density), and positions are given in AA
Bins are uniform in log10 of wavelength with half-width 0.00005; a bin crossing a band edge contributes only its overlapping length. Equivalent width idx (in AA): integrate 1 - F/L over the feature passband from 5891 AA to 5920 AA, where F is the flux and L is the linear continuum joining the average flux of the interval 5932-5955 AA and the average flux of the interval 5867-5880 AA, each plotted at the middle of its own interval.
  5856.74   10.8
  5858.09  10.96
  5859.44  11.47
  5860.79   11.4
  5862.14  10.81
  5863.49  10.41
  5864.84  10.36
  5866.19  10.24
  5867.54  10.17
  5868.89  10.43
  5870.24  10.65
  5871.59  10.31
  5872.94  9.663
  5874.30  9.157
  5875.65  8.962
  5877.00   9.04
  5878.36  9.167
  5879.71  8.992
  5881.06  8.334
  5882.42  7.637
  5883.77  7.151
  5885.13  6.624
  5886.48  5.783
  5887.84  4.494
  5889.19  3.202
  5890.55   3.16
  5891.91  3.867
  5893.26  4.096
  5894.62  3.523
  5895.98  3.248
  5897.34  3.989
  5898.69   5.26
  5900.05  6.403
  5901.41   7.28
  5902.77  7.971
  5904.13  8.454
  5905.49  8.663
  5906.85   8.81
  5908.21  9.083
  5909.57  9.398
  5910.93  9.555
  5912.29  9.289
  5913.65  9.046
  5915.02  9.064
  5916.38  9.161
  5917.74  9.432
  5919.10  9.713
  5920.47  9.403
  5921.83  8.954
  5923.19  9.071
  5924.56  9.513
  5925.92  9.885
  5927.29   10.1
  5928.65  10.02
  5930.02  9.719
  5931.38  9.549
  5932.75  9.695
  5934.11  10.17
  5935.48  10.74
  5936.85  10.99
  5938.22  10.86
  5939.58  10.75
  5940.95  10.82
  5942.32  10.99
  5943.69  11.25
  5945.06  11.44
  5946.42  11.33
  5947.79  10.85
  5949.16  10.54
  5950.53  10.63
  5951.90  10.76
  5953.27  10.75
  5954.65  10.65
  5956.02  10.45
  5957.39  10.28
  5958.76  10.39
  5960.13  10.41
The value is 8.04 AA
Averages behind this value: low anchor 9.67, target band 7.38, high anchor 10.8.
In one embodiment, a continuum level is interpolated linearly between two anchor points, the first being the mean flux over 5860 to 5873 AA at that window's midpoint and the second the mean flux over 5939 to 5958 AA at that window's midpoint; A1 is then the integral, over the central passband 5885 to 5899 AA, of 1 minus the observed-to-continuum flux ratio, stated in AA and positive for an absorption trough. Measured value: 8.5 AA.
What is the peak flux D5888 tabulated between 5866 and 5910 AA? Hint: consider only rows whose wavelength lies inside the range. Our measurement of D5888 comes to 10.65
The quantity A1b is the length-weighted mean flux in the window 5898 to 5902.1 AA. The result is 6.31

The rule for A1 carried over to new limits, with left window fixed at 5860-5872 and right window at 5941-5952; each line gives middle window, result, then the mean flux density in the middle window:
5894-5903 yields 4.6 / 5.27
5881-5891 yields 4.6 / 5.7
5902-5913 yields 1.9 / 8.89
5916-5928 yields 1.5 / 9.48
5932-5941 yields 0.3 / 10.5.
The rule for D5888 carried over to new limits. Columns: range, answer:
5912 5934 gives 10.1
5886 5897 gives 5.783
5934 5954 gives 11.44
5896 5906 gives 8.663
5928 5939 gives 10.99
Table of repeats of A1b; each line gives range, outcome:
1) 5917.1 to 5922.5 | 9.37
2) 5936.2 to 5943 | 10.9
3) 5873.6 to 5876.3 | 9.05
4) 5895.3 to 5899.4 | 4.18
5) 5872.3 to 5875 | 9.39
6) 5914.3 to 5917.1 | 9.1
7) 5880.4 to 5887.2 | 7.08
